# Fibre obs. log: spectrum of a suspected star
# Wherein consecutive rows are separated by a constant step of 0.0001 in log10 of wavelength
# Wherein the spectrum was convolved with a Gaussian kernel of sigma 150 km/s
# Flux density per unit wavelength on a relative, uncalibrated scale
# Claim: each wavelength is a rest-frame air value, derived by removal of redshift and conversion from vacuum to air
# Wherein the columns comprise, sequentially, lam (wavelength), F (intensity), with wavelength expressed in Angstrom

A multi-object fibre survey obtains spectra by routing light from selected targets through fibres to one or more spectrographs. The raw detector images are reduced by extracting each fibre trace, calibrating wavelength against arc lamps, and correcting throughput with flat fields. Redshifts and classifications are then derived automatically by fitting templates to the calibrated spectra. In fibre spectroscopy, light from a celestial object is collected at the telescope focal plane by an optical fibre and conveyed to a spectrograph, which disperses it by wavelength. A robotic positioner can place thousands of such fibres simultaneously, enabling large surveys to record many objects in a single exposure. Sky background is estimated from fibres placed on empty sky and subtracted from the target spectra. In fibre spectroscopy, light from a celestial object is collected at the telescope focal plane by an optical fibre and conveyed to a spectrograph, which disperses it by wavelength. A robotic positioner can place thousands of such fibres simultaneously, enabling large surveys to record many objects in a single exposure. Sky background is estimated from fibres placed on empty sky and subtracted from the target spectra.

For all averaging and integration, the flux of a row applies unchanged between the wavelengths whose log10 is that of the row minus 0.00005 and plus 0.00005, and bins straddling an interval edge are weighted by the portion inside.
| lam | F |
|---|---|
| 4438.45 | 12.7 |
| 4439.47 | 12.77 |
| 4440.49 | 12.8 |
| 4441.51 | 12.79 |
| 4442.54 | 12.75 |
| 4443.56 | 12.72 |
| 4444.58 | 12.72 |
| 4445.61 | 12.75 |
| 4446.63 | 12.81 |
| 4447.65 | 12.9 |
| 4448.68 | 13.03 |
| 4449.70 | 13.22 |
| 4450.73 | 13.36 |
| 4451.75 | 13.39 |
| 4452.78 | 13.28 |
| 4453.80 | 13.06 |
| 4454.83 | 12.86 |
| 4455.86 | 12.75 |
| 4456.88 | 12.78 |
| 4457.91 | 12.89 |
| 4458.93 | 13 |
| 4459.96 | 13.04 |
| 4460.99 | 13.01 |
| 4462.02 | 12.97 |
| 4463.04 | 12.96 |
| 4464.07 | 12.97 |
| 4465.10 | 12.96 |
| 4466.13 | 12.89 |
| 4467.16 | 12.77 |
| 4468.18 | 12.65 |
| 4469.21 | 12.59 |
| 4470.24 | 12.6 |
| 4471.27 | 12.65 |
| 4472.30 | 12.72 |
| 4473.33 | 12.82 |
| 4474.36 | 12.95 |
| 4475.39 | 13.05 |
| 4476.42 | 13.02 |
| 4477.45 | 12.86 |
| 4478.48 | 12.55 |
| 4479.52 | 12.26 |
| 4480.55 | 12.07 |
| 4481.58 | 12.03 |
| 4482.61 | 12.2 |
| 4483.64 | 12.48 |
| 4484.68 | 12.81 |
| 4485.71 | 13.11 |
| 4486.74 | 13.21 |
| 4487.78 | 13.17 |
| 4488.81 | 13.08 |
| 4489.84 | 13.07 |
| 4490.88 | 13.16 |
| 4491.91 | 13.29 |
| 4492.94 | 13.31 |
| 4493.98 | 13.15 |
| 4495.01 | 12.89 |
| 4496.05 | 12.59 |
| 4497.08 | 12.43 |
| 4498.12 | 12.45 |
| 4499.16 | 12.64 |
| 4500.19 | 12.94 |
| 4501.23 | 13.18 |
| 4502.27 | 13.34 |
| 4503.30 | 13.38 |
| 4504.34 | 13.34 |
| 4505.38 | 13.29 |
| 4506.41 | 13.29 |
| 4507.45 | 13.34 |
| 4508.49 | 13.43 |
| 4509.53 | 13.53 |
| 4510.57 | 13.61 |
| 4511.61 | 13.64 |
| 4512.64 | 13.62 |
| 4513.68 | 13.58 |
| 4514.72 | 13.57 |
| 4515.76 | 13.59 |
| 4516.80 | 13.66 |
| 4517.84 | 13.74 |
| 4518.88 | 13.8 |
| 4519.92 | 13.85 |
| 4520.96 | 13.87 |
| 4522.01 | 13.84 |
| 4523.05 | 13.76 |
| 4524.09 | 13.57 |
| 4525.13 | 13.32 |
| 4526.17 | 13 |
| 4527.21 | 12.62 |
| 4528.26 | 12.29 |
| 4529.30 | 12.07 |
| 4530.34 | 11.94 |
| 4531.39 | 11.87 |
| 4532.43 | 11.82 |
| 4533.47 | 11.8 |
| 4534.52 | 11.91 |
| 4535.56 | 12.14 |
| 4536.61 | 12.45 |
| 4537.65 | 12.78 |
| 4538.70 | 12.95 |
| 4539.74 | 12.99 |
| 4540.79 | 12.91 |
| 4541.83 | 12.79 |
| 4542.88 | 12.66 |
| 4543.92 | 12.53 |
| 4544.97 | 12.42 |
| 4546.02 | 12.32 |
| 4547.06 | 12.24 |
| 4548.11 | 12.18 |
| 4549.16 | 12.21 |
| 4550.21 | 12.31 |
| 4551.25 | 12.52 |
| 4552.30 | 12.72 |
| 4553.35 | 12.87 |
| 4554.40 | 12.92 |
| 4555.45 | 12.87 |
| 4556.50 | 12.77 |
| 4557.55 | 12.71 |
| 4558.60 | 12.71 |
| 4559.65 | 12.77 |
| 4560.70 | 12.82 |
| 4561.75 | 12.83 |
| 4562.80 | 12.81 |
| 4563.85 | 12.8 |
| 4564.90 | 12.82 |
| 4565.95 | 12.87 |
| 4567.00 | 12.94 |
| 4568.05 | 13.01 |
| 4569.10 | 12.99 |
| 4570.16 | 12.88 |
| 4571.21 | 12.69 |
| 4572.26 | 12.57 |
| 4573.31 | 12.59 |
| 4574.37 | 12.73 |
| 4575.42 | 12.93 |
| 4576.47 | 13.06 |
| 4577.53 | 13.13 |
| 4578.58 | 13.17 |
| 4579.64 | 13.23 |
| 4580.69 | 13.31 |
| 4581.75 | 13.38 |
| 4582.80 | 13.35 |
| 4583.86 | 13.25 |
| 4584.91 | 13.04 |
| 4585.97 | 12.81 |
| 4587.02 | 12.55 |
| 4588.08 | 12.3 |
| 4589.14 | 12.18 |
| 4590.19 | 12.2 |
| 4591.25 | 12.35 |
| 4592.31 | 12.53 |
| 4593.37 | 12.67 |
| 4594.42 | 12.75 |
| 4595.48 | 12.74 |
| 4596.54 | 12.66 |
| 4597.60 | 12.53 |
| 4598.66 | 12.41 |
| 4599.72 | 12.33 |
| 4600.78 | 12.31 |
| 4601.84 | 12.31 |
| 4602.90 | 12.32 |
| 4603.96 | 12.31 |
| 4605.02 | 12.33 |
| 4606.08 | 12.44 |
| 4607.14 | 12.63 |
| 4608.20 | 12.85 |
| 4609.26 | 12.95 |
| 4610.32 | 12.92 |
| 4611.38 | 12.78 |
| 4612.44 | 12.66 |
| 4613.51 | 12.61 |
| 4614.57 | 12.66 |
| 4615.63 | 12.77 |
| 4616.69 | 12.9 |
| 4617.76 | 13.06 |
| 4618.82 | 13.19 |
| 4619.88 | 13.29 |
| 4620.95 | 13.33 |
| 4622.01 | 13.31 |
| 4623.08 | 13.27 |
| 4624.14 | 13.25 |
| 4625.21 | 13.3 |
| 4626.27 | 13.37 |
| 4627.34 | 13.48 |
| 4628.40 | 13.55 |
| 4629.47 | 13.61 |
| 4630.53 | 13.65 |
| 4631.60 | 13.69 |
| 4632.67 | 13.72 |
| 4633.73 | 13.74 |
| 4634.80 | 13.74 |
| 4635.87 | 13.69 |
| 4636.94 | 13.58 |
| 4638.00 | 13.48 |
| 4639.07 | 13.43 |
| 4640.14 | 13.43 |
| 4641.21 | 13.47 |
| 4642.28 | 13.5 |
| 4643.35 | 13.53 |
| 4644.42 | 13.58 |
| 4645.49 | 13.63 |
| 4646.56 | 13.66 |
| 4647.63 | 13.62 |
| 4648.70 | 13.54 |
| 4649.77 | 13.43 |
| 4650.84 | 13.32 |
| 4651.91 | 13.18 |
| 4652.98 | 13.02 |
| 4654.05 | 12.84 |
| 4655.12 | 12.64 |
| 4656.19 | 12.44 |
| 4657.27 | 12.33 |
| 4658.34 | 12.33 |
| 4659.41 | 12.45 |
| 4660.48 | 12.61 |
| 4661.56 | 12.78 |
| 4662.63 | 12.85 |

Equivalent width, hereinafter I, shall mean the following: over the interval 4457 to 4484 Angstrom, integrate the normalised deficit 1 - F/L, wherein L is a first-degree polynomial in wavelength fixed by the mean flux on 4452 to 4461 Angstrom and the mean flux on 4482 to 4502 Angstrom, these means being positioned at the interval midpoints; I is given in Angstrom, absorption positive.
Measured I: 0.4 Angstrom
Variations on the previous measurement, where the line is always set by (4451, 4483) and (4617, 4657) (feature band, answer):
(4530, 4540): 0.6 Angstrom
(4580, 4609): 1.3 Angstrom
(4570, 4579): 0.2 Angstrom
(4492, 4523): -1.0 Angstrom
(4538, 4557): 0.7 Angstrom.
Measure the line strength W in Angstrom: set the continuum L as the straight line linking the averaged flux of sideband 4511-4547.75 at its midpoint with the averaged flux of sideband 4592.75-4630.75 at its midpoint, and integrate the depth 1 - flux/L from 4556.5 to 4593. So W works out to 0.2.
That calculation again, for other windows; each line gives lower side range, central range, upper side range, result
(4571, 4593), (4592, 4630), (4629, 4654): 0.92 Angstrom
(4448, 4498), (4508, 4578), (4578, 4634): 0.10 Angstrom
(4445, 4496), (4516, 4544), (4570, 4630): 0.01 Angstrom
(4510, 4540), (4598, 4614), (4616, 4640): 0.96 Angstrom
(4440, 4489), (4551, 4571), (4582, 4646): 0.19 Angstrom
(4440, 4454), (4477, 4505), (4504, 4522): 1.10 Angstrom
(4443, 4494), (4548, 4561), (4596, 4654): 0.36 Angstrom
